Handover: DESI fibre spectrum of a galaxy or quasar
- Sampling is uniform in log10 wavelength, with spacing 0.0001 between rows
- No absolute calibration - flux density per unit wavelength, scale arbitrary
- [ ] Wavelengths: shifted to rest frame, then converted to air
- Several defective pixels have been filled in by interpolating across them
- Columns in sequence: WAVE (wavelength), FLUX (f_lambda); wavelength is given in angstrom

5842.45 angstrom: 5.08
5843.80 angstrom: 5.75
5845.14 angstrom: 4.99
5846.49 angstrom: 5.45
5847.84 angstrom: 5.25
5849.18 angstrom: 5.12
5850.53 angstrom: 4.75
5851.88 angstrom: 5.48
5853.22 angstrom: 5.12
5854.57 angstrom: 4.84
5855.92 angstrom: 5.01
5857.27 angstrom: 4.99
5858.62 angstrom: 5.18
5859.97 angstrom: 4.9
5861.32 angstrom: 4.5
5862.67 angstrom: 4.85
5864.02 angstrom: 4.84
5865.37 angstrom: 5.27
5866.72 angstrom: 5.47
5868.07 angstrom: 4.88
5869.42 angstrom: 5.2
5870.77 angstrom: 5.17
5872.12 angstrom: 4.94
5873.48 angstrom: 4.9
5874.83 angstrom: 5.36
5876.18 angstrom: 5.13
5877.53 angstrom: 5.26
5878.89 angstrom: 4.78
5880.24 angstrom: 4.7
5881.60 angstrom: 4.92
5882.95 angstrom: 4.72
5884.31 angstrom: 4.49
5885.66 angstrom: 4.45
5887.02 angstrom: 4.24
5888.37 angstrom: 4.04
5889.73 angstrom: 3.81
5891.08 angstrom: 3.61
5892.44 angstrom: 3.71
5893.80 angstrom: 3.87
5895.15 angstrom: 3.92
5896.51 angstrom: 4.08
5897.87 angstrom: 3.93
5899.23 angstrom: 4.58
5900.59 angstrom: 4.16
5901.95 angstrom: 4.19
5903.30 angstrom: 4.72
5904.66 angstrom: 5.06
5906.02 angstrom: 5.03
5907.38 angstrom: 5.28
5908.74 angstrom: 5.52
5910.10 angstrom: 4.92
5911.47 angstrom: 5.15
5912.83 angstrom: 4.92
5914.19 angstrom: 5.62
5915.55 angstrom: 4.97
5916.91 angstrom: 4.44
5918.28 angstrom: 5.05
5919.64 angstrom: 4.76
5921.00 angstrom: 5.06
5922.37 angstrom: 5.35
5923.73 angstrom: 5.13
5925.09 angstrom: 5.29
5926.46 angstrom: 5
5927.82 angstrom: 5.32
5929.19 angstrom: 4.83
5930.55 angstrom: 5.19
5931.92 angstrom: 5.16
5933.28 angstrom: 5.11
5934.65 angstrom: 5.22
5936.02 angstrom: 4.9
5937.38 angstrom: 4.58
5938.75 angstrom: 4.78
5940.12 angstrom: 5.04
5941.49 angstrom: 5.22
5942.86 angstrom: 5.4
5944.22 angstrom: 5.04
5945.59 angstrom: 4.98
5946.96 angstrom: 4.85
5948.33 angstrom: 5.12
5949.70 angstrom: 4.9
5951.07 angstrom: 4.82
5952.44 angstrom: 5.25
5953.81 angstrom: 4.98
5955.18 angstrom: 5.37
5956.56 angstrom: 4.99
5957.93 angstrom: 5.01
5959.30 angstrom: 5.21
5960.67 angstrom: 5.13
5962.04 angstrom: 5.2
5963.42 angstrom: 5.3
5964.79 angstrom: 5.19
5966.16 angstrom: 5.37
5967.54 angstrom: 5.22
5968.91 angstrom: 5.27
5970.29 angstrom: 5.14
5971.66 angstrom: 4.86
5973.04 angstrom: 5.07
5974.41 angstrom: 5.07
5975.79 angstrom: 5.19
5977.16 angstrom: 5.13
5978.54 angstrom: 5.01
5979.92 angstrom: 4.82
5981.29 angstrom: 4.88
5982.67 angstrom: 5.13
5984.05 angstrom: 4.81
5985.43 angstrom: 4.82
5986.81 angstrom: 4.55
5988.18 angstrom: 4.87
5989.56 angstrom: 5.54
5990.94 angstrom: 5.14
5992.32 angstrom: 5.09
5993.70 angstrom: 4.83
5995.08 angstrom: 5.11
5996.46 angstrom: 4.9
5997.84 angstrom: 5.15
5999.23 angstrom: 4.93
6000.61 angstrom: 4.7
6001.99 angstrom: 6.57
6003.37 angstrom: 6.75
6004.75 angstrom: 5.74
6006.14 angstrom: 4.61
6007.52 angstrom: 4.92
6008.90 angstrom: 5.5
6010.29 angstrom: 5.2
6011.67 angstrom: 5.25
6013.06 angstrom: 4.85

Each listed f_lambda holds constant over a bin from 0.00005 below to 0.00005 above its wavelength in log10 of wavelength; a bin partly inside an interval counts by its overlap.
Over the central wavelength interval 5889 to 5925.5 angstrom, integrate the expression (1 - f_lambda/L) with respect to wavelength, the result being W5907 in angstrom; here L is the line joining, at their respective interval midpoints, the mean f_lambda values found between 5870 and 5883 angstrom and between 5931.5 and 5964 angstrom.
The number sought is 2.6 angstrom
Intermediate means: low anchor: 5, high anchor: 5.06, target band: 4.67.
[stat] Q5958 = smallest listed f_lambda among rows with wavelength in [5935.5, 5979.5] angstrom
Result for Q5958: 4.58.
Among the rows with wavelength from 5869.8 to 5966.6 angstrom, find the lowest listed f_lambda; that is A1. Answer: 3.61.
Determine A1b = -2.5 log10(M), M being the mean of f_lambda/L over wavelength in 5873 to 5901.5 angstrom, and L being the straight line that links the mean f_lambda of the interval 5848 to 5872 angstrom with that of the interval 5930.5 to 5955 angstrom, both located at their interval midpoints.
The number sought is 0.14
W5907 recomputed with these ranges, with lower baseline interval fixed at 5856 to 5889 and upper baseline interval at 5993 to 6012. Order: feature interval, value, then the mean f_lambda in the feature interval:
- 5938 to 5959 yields 0.3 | 5.05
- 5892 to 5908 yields 1.9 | 4.39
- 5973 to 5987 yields 0.7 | 4.96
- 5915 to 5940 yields 0.3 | 5.01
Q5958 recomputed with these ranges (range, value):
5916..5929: 4.44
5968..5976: 4.86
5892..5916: 3.71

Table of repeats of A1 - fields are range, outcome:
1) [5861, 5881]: 4.5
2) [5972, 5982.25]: 4.82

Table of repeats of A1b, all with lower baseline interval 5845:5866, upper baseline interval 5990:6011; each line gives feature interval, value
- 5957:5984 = 0.025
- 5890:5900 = 0.277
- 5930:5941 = 0.037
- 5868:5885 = 0.023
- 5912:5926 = 0.017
